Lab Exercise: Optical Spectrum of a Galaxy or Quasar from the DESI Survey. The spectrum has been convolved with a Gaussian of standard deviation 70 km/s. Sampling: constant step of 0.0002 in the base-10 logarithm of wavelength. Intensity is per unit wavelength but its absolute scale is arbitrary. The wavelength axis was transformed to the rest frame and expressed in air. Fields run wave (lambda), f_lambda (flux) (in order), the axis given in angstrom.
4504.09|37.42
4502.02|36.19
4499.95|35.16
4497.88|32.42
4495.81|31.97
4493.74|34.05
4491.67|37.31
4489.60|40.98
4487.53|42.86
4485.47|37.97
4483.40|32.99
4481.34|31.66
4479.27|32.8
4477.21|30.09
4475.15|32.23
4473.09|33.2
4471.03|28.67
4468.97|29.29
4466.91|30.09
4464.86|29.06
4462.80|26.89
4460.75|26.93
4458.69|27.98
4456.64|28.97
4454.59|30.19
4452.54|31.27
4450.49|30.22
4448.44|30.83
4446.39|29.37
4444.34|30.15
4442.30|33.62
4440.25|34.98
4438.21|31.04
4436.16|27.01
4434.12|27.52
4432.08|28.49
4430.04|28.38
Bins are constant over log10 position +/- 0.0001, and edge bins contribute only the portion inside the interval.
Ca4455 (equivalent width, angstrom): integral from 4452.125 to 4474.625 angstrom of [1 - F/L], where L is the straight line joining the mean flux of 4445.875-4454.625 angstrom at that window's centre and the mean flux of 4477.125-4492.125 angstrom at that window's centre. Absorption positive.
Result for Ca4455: 2.3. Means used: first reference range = 30.4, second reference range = 36.1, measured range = 29.3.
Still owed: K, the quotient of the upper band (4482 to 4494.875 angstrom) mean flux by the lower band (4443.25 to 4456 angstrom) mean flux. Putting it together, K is 1.24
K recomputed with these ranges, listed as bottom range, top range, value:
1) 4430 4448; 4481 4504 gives 1.19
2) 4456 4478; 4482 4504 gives 1.23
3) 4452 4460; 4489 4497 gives 1.22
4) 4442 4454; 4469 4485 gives 1.03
